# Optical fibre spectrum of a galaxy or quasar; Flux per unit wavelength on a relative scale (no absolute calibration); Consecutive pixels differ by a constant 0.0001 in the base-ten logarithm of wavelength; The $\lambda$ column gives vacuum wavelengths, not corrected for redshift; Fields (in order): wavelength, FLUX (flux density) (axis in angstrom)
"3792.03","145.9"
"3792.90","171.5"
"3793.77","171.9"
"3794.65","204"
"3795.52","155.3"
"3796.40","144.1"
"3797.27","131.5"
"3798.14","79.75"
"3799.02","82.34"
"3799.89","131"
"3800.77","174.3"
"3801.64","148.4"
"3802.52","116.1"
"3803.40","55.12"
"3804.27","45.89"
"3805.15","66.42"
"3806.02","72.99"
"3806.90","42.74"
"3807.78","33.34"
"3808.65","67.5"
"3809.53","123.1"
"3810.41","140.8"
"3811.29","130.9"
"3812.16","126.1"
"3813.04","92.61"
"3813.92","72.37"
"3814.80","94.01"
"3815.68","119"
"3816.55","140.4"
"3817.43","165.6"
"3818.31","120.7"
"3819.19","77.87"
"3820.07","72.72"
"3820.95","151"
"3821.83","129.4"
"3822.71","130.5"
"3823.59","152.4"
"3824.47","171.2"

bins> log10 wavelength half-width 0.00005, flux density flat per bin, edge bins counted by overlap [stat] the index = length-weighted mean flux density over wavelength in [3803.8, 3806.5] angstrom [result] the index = 61.5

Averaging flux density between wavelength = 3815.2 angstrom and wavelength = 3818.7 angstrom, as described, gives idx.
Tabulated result 136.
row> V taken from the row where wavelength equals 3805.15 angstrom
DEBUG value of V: 66.42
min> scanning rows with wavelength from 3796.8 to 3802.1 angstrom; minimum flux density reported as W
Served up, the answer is 79.75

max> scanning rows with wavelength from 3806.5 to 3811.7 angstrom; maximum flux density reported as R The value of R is 140.8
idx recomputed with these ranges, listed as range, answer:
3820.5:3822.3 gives 140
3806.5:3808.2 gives 37.9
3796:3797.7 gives 138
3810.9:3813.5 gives 116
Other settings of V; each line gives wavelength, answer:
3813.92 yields 72.37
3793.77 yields 171.9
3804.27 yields 45.89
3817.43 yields 165.6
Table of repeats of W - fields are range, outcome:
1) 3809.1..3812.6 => 123.1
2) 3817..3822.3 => 72.72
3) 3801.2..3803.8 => 55.12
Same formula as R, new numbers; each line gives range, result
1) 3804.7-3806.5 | 72.99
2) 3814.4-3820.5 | 165.6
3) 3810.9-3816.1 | 130.9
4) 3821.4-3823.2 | 130.5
